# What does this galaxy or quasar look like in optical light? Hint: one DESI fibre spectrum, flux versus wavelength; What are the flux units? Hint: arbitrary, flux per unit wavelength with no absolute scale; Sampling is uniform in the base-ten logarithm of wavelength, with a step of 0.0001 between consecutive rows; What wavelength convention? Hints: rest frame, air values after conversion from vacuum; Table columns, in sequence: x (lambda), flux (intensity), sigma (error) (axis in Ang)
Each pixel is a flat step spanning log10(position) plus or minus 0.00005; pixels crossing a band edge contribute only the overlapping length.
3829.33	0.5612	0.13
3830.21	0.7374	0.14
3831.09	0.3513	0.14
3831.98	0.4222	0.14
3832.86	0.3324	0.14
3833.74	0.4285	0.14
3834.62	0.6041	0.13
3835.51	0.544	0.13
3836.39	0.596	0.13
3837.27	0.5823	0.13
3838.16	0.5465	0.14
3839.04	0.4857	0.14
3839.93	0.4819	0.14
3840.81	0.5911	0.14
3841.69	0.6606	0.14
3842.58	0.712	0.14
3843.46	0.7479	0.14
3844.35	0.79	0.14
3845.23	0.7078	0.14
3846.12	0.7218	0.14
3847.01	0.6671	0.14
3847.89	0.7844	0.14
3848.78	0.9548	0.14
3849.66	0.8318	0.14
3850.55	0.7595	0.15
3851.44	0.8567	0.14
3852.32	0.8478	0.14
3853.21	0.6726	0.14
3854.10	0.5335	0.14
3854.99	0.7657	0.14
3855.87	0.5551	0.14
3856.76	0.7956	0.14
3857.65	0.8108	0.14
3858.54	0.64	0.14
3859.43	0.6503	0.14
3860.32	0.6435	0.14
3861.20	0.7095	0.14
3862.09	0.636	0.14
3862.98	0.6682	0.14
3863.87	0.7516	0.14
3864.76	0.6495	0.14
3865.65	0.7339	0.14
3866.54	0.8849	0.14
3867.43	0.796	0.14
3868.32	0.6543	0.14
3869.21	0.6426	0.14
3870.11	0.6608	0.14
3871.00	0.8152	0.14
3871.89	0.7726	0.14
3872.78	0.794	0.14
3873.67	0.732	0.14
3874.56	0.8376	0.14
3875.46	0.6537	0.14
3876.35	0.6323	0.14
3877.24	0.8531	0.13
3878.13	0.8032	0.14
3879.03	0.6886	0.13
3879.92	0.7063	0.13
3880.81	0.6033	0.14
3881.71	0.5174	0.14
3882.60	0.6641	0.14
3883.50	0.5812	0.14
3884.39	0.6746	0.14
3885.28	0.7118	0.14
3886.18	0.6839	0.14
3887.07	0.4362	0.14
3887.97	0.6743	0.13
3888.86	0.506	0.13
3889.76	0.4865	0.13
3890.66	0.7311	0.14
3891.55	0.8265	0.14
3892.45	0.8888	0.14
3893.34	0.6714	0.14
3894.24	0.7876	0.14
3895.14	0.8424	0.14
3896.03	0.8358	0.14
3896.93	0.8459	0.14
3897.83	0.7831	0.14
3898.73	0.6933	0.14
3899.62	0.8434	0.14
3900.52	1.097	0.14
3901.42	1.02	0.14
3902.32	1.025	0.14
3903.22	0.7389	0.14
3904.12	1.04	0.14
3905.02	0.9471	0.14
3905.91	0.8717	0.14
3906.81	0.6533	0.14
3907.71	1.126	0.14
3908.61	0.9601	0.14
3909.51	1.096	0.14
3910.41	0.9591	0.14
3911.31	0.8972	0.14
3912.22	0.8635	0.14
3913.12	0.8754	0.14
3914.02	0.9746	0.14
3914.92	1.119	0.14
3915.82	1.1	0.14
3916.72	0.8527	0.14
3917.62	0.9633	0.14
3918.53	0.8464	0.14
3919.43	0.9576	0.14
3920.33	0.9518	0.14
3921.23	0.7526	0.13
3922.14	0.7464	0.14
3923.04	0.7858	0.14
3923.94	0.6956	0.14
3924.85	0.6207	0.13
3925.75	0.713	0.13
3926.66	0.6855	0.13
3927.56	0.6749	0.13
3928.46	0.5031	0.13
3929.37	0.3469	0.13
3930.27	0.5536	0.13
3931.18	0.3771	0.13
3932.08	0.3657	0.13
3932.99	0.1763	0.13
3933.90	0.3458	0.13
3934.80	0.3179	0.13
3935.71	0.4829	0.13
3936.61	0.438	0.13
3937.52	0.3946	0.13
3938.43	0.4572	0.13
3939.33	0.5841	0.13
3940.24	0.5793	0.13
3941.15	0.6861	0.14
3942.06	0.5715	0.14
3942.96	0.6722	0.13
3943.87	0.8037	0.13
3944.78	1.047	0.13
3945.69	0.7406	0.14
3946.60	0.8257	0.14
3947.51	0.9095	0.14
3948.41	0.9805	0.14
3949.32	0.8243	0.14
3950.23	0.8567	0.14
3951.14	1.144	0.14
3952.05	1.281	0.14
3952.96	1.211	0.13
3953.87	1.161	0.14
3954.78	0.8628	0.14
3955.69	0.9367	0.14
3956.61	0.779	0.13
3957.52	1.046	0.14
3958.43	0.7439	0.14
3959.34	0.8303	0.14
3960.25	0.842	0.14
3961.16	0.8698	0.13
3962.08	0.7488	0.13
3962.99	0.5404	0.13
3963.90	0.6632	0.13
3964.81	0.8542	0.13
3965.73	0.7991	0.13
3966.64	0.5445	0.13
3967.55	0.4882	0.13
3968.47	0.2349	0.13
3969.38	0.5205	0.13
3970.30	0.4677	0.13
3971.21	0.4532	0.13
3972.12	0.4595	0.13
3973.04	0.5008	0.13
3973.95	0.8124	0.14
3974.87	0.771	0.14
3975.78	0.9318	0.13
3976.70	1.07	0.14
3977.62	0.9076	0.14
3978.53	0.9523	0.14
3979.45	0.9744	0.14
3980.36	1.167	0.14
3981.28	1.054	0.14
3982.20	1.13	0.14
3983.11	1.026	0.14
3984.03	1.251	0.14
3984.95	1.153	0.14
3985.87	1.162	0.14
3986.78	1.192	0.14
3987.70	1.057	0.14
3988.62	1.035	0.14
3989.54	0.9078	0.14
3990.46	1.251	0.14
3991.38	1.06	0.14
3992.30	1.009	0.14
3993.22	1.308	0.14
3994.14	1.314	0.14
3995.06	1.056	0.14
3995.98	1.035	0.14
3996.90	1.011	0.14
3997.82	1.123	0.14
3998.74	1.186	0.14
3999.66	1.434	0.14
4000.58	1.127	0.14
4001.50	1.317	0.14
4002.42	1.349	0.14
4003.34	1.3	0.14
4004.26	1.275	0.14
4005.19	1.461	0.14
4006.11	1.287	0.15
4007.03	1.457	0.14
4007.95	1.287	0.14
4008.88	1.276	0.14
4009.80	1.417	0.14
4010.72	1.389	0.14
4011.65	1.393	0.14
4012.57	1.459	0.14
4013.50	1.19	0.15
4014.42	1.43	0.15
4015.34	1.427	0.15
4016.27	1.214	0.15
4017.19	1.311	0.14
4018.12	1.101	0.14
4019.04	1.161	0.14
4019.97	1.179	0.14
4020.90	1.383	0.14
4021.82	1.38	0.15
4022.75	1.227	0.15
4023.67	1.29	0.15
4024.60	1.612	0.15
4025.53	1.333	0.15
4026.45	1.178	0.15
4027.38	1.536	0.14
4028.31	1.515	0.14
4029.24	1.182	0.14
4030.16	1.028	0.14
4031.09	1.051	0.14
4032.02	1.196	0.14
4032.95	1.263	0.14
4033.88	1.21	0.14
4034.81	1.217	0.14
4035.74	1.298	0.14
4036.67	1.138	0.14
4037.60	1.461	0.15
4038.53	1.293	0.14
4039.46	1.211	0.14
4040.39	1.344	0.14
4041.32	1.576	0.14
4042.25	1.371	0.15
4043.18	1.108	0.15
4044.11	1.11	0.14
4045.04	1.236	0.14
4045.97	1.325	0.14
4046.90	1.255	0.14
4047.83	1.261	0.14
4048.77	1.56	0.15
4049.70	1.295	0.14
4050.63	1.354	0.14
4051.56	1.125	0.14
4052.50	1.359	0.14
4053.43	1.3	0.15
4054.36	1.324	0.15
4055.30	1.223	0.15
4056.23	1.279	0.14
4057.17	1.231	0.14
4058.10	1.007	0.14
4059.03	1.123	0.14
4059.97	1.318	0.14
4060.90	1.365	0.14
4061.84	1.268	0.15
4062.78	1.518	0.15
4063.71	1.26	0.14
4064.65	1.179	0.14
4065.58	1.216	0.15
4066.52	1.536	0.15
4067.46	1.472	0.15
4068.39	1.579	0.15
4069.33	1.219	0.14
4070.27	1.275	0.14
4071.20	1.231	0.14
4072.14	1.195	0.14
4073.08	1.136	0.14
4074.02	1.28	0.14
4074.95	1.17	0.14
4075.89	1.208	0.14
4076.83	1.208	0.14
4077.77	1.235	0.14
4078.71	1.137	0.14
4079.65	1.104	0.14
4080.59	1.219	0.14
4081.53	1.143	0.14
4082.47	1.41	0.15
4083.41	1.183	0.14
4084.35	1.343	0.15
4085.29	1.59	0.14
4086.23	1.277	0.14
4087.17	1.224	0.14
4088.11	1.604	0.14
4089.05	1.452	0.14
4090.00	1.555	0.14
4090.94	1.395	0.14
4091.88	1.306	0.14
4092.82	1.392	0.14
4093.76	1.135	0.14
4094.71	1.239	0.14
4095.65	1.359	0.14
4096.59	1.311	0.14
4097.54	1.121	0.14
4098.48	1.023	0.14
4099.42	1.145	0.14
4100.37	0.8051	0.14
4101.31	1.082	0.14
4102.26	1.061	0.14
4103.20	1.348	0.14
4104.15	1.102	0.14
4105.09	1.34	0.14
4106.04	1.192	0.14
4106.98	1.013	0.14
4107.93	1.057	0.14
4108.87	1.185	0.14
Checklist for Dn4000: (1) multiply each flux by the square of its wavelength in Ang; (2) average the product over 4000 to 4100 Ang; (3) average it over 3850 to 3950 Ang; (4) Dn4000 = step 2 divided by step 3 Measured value 1.89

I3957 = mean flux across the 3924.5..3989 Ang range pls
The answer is 0.764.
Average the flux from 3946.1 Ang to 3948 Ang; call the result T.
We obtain 0.87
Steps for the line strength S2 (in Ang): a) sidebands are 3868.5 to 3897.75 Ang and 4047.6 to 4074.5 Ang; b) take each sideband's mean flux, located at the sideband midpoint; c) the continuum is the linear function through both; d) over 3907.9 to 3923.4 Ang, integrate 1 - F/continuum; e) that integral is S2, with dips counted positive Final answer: -2.2 Ang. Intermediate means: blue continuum 0.705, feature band 0.928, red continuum 1.29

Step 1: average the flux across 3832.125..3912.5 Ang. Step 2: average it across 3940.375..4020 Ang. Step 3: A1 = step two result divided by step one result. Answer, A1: 1.38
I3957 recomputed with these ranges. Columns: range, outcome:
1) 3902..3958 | 0.786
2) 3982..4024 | 1.24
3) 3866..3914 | 0.783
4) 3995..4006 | 1.23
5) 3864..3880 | 0.74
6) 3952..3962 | 0.939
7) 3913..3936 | 0.682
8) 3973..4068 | 1.23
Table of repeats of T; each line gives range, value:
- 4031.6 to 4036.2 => 1.24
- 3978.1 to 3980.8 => 1.03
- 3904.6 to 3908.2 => 0.902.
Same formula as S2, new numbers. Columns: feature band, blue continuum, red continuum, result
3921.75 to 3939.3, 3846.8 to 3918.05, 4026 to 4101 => 7.68 Ang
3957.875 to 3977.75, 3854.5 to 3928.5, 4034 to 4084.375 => 6.34 Ang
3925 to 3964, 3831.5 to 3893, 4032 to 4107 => 8.79 Ang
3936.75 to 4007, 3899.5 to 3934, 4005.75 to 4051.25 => 8.60 Ang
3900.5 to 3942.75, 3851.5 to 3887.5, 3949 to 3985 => 1.92 Ang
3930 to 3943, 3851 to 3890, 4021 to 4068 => 6.52 Ang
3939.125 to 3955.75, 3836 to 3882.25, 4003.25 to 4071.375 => 2.01 Ang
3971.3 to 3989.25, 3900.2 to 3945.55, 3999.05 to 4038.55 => 1.91 Ang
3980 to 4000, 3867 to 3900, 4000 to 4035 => 0.83 Ang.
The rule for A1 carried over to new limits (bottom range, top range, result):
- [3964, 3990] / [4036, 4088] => 1.51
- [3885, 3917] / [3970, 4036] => 1.38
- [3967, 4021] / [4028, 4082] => 1.15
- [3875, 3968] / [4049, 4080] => 1.66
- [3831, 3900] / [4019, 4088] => 1.86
